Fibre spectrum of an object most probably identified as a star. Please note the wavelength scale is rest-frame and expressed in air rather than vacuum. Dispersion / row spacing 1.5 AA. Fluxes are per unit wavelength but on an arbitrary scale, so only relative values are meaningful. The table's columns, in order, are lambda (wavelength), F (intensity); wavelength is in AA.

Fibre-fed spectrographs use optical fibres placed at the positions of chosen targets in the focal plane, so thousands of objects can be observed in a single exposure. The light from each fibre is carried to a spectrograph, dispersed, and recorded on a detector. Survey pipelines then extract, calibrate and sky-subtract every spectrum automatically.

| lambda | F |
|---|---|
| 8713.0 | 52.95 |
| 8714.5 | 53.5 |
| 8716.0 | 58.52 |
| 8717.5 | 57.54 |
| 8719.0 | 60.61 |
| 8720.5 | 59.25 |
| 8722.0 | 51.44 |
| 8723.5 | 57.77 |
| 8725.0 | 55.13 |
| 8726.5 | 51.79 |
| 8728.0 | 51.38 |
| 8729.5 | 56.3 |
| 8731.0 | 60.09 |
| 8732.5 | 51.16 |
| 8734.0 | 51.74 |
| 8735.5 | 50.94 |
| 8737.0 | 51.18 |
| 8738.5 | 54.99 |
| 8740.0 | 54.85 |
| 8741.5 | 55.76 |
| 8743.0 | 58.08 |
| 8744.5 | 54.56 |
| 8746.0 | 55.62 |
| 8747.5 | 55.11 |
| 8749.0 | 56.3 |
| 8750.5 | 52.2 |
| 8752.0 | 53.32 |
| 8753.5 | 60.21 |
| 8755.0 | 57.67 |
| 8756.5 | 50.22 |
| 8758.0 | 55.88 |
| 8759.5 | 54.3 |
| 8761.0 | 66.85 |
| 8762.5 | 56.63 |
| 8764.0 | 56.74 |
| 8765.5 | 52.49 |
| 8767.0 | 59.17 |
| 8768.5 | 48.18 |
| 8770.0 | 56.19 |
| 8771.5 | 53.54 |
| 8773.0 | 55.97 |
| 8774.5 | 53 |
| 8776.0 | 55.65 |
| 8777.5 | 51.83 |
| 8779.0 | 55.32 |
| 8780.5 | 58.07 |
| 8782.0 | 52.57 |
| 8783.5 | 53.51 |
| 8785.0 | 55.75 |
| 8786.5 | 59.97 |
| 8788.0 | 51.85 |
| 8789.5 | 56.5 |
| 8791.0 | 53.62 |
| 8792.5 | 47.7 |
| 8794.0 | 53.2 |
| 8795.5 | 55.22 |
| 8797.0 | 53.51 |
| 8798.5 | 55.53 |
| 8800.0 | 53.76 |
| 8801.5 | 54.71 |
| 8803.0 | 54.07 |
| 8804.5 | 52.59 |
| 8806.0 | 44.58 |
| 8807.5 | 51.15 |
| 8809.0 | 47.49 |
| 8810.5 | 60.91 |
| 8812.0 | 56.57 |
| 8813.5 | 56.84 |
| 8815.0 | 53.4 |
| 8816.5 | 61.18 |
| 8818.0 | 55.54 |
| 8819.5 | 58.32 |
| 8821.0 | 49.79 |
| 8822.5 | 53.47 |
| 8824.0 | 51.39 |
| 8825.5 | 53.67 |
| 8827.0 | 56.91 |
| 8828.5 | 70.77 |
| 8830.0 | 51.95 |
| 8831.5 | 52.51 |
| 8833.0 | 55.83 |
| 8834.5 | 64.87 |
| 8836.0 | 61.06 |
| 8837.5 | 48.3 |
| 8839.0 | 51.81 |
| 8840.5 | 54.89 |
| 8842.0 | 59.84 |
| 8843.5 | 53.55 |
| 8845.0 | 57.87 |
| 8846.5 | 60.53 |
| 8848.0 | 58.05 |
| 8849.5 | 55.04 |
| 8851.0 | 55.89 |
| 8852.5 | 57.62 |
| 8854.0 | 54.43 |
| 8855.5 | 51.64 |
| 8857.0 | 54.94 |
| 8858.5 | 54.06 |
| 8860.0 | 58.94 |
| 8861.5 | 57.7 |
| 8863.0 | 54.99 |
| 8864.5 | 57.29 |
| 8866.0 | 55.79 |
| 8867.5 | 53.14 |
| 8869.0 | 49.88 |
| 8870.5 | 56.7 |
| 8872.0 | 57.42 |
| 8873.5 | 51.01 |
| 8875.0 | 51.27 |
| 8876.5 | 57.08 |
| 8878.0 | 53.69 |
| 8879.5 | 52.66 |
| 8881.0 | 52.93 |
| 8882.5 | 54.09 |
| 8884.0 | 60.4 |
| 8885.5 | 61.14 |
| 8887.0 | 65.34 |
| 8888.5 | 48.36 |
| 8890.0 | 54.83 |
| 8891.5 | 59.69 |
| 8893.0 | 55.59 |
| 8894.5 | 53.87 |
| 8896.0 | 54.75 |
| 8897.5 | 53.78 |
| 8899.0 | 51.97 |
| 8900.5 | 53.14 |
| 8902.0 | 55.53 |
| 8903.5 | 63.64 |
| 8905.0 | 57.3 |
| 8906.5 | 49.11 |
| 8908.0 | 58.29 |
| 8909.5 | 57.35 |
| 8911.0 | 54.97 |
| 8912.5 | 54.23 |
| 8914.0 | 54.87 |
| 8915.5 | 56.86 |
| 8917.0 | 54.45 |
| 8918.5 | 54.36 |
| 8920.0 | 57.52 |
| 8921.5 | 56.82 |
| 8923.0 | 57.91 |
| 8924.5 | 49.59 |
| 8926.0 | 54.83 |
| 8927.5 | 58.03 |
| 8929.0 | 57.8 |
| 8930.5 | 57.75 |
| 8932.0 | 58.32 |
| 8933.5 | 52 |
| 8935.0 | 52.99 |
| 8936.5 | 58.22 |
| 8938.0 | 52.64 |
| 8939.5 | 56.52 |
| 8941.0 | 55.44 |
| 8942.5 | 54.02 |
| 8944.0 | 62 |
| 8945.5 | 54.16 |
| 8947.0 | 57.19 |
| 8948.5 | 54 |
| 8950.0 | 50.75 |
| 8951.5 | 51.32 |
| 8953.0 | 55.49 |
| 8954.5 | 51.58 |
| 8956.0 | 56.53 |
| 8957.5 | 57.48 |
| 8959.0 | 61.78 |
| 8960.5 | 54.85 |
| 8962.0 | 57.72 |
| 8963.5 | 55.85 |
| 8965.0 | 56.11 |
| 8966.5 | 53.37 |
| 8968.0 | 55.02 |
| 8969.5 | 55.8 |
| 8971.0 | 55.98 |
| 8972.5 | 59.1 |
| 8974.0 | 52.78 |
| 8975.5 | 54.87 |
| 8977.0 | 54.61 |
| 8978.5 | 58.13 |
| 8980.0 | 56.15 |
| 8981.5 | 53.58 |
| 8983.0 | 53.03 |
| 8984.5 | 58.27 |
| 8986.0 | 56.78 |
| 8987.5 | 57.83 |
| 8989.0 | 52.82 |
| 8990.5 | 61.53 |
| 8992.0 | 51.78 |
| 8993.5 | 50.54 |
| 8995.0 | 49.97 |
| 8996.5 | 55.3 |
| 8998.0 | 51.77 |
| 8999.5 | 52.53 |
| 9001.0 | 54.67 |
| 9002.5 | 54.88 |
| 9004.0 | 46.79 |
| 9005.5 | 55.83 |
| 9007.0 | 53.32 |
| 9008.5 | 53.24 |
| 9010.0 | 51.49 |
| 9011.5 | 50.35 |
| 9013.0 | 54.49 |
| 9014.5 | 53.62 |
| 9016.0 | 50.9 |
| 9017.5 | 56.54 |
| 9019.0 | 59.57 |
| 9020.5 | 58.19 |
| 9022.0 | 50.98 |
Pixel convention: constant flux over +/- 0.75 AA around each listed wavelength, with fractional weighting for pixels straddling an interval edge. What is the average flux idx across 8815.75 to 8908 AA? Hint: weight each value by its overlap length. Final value 55.7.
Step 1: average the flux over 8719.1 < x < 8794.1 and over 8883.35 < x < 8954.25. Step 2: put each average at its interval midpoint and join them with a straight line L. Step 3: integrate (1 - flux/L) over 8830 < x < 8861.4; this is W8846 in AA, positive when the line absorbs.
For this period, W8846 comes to -0.4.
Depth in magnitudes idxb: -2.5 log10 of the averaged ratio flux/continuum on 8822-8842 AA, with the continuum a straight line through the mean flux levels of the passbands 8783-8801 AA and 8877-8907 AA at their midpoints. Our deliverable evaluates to -0.03 mag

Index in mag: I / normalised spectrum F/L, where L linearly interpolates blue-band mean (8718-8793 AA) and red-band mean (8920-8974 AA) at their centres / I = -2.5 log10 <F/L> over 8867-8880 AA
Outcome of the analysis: 0.03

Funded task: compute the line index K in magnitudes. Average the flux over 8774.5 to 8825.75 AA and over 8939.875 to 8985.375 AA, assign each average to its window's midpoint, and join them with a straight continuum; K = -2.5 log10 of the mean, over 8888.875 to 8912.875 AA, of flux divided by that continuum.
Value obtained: -0.01 mag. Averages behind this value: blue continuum 54.1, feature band 55.4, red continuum 55.6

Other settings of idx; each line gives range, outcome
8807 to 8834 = 55.6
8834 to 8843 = 56.5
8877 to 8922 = 55.7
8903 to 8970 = 55.7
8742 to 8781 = 55.5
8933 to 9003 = 55.1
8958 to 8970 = 56.3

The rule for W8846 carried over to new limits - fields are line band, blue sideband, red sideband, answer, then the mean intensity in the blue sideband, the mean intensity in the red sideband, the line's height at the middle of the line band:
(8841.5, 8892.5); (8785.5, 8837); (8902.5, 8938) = -0.32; 55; 55.9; 55.4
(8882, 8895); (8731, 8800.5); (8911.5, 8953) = -0.46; 54.8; 55.4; 55.2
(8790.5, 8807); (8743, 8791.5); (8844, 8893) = 0.86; 55.3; 55.7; 55.5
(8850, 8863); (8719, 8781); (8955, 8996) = -0.06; 55.1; 55.6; 55.3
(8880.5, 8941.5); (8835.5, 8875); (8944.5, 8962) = -0.57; 55.4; 55.2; 55.3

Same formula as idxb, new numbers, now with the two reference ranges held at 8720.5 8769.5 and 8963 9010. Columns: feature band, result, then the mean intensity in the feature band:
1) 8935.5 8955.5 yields -0.01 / 54.9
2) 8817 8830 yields -0.02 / 56.1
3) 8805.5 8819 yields 0.01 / 54.4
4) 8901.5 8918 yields -0.03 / 56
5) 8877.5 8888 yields -0.04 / 57.1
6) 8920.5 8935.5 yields -0.02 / 55.7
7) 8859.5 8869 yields -0.02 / 55.7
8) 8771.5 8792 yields 0.00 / 54.8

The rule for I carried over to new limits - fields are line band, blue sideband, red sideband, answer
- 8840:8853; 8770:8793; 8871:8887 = -0.035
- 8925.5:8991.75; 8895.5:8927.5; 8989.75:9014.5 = -0.032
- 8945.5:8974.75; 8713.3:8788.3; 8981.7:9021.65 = -0.023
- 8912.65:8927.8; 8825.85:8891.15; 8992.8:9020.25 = -0.011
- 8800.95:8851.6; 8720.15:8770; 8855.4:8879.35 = -0.012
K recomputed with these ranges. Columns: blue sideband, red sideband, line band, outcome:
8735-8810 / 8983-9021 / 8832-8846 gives -0.04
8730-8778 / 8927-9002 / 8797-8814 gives 0.03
